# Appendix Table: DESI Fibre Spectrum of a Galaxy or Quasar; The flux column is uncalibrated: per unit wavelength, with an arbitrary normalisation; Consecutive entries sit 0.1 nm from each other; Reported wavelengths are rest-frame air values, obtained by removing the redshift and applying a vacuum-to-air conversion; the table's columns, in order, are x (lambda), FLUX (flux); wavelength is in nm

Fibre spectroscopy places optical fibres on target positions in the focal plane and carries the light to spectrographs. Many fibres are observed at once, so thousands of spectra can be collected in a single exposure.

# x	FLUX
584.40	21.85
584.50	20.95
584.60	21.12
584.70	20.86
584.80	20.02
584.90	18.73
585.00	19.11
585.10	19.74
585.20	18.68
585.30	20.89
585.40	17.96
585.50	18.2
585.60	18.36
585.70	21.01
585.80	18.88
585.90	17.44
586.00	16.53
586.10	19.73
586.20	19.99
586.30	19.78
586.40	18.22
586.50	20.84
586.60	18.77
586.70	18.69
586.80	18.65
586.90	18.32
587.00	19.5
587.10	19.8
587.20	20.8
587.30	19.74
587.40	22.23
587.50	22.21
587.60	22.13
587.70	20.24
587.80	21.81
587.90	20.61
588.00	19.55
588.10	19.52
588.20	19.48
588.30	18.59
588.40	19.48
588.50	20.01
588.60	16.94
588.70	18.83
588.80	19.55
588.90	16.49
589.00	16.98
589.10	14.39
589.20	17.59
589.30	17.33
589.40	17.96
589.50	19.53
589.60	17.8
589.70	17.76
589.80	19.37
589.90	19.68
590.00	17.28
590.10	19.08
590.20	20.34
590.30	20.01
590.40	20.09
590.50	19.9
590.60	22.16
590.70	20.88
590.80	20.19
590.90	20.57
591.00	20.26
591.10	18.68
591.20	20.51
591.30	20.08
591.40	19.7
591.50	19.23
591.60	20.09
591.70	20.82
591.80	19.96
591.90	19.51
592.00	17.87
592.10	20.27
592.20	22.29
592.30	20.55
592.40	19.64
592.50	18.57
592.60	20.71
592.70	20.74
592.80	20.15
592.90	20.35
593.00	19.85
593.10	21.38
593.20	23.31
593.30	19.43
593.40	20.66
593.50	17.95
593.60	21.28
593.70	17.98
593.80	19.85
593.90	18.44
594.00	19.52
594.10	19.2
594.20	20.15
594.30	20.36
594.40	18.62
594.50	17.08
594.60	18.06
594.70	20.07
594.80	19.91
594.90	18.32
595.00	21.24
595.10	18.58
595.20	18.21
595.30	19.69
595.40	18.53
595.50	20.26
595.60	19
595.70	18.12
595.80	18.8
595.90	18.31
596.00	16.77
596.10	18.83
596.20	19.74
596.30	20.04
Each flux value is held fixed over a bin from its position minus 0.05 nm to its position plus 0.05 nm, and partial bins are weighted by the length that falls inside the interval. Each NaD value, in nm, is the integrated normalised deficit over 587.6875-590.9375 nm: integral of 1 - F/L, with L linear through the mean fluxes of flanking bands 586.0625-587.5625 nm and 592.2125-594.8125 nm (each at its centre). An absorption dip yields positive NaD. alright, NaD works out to 0.12 nm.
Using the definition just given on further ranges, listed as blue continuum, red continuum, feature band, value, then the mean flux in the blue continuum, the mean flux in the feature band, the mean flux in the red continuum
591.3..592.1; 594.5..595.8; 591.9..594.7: -0.06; 19.7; 19.8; 19.1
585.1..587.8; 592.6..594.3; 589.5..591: 0.01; 19.6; 19.7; 20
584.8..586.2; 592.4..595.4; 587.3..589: -0.05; 18.9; 19.8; 19.6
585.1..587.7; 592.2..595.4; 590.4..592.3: -0.05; 19.5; 20.2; 19.7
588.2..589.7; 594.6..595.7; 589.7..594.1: -0.32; 18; 19.9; 19.3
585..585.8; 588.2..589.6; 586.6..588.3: -0.15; 19.2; 20.1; 18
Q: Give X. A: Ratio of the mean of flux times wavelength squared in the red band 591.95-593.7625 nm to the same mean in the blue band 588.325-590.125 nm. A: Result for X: 1.13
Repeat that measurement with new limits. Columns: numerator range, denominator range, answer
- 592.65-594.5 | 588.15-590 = 1.11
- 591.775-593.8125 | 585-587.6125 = 1.06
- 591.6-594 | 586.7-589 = 1.04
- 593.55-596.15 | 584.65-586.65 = 1.02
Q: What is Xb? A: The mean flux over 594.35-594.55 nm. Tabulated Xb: 17.8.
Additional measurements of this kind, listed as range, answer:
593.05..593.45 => 21.2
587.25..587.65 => 21.6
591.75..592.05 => 19.1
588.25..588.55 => 19.4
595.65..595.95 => 18.4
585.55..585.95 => 18.9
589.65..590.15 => 18.6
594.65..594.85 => 20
